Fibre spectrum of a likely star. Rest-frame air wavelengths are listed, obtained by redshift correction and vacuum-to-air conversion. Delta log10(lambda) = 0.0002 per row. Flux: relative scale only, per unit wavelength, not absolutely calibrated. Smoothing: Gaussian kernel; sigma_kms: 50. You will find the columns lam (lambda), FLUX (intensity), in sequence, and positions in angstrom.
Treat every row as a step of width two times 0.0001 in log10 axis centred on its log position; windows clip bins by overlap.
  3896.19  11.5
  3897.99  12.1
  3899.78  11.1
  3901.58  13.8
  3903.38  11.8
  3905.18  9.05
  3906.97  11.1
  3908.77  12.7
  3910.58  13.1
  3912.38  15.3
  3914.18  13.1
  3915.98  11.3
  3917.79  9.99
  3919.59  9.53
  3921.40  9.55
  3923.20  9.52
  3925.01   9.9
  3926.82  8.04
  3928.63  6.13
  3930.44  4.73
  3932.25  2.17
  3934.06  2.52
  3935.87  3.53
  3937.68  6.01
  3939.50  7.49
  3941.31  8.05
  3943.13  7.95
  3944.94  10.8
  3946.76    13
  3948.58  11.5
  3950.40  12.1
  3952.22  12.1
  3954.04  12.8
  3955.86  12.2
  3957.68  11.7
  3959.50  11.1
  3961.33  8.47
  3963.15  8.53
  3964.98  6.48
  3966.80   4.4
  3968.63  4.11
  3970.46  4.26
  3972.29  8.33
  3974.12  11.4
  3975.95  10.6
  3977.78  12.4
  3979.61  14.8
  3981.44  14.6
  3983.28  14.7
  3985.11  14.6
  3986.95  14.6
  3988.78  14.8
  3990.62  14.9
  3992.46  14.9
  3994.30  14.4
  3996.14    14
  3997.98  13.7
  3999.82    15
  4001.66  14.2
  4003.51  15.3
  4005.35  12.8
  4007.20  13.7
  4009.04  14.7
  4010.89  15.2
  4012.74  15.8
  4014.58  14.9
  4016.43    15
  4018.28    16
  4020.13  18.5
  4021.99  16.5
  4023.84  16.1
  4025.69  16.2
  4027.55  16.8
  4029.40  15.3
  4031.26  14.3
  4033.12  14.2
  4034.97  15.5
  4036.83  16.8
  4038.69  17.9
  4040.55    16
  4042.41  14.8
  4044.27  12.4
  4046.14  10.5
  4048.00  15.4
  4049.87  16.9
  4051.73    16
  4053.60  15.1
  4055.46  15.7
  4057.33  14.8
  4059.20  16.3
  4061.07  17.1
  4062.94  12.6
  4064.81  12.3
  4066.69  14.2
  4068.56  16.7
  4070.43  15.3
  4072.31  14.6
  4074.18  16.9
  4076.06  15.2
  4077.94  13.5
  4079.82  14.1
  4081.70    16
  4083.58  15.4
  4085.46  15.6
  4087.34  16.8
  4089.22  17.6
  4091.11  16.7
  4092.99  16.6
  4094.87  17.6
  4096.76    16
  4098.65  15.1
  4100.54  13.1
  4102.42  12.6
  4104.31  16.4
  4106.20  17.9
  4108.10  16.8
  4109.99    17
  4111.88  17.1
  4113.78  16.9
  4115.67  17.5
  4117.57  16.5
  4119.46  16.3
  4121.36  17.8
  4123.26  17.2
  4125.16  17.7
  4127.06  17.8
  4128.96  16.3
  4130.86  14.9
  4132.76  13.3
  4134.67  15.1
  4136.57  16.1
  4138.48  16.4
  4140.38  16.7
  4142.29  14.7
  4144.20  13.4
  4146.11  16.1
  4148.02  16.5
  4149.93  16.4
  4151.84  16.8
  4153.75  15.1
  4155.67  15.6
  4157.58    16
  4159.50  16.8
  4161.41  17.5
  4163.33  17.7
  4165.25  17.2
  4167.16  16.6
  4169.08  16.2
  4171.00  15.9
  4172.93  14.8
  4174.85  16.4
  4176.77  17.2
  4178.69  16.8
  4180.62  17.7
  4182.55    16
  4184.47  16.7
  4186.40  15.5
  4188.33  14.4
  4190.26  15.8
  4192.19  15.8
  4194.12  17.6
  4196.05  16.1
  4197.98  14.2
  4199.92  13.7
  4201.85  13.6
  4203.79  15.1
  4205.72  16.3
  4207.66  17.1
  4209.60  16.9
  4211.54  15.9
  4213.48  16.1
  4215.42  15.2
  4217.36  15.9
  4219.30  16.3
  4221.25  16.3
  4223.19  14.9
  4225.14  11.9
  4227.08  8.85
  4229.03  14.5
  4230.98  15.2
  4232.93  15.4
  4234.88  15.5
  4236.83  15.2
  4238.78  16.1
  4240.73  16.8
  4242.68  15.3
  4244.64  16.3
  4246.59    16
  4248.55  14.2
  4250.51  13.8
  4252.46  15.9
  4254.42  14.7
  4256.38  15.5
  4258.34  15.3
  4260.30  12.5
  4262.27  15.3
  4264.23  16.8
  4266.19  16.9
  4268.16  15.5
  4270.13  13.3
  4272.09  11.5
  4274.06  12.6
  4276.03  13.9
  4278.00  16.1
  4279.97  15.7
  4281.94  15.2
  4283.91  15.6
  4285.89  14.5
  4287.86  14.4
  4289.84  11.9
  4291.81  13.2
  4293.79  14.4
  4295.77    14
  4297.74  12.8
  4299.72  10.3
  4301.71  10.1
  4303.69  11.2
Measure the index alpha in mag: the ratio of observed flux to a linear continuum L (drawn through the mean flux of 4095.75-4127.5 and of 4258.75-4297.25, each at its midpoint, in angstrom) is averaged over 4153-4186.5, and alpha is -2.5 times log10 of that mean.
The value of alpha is -0.05 mag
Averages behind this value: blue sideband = 16.4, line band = 16.5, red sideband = 14.4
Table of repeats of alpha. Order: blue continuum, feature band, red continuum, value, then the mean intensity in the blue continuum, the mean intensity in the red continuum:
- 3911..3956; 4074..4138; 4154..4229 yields -0.19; 9.16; 15.7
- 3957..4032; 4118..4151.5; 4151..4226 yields -0.06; 13.1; 15.9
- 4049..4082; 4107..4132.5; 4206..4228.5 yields -0.11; 15.2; 15.1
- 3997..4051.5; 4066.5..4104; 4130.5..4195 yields 0.00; 15.2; 16.1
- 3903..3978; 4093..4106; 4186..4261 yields -0.22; 9.21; 15.2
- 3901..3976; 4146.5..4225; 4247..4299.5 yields -0.22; 9.25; 14.4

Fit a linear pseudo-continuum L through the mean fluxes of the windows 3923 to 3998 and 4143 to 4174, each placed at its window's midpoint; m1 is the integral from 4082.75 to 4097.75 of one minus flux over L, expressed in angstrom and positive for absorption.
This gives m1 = -2.7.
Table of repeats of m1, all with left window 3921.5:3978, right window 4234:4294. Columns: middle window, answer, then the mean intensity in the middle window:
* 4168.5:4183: -3.7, 16.4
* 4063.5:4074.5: -4.0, 14.8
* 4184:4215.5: -4.9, 15.6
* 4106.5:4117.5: -5.0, 17.1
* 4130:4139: -2.1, 15.1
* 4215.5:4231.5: -0.3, 14.3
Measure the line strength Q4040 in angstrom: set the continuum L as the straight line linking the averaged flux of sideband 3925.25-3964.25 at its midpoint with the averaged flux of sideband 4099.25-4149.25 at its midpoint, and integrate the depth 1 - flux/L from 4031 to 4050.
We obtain -3.50 angstrom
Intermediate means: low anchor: 8.63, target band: 14.9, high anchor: 16.1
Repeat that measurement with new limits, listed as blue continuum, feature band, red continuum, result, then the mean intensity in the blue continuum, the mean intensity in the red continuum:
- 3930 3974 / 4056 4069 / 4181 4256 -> -4.3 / 8.19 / 15.3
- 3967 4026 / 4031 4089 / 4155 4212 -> -2.7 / 13.7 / 16.1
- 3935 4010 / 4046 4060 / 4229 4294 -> -3.4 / 11.4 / 14.9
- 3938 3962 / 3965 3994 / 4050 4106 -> 0.9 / 10.6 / 15.4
